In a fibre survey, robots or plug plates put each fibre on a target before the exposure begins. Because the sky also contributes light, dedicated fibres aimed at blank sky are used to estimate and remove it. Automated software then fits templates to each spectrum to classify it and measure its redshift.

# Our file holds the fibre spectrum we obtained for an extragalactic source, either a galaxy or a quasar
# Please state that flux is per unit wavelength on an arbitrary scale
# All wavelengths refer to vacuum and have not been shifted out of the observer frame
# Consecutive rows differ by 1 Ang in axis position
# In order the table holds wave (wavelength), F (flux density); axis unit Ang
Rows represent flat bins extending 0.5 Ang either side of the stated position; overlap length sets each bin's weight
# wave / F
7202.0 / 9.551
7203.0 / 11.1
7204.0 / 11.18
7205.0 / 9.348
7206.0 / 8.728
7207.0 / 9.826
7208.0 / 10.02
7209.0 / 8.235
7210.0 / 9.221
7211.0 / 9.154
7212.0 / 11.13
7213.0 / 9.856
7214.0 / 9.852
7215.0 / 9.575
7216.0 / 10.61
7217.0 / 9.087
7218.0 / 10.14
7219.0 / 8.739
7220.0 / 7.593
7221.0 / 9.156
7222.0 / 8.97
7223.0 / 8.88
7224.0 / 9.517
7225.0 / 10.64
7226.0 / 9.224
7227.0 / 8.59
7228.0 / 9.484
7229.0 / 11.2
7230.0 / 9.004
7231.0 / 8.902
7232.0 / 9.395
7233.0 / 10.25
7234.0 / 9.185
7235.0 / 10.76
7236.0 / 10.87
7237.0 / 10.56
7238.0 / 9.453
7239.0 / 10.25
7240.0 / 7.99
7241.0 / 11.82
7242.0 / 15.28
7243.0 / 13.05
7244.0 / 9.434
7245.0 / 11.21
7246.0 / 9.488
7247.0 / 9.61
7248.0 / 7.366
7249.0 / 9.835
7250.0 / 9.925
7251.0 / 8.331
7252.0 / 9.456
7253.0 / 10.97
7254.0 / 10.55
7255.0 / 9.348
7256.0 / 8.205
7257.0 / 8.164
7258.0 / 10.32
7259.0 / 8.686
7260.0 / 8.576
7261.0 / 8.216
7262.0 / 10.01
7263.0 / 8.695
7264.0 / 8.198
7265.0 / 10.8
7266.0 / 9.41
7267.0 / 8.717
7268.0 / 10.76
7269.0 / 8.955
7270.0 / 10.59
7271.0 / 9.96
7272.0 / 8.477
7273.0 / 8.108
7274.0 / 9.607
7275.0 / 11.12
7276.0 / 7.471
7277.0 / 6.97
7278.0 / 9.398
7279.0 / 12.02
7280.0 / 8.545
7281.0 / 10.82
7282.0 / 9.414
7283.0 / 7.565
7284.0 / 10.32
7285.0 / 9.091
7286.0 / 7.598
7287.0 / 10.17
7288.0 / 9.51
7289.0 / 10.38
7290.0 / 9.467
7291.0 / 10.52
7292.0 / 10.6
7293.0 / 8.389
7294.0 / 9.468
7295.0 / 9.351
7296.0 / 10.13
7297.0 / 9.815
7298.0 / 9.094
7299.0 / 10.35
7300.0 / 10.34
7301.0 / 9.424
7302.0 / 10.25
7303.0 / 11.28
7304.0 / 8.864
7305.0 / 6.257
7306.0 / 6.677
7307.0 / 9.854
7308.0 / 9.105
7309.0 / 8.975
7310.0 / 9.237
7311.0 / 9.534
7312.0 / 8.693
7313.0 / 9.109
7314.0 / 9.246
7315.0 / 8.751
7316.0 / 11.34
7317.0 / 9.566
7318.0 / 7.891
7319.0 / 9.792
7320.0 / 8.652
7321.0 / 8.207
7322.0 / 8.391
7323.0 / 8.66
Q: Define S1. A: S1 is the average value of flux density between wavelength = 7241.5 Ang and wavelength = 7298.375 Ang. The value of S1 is 9.57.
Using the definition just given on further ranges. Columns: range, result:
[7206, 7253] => 9.79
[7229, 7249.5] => 10.2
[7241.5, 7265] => 9.72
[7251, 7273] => 9.33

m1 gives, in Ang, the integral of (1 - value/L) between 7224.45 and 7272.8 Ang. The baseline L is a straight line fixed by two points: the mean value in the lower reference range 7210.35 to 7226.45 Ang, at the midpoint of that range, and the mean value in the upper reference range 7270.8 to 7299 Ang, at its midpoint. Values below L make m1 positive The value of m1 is -1.4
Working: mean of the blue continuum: 9.51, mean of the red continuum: 9.42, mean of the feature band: 9.74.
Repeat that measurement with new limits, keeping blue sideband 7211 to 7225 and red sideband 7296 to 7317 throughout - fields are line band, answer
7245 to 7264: 0.4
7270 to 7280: 0.1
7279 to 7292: -0.3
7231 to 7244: -1.6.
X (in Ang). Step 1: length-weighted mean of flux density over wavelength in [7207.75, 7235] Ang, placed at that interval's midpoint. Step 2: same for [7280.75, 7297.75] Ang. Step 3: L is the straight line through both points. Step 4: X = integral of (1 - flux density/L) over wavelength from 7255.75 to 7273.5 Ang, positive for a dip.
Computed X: 0.65 Ang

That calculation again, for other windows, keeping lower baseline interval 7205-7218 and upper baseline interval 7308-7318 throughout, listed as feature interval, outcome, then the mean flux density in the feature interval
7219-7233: 0.4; 9.29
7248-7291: 0.4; 9.34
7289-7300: -0.5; 9.78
